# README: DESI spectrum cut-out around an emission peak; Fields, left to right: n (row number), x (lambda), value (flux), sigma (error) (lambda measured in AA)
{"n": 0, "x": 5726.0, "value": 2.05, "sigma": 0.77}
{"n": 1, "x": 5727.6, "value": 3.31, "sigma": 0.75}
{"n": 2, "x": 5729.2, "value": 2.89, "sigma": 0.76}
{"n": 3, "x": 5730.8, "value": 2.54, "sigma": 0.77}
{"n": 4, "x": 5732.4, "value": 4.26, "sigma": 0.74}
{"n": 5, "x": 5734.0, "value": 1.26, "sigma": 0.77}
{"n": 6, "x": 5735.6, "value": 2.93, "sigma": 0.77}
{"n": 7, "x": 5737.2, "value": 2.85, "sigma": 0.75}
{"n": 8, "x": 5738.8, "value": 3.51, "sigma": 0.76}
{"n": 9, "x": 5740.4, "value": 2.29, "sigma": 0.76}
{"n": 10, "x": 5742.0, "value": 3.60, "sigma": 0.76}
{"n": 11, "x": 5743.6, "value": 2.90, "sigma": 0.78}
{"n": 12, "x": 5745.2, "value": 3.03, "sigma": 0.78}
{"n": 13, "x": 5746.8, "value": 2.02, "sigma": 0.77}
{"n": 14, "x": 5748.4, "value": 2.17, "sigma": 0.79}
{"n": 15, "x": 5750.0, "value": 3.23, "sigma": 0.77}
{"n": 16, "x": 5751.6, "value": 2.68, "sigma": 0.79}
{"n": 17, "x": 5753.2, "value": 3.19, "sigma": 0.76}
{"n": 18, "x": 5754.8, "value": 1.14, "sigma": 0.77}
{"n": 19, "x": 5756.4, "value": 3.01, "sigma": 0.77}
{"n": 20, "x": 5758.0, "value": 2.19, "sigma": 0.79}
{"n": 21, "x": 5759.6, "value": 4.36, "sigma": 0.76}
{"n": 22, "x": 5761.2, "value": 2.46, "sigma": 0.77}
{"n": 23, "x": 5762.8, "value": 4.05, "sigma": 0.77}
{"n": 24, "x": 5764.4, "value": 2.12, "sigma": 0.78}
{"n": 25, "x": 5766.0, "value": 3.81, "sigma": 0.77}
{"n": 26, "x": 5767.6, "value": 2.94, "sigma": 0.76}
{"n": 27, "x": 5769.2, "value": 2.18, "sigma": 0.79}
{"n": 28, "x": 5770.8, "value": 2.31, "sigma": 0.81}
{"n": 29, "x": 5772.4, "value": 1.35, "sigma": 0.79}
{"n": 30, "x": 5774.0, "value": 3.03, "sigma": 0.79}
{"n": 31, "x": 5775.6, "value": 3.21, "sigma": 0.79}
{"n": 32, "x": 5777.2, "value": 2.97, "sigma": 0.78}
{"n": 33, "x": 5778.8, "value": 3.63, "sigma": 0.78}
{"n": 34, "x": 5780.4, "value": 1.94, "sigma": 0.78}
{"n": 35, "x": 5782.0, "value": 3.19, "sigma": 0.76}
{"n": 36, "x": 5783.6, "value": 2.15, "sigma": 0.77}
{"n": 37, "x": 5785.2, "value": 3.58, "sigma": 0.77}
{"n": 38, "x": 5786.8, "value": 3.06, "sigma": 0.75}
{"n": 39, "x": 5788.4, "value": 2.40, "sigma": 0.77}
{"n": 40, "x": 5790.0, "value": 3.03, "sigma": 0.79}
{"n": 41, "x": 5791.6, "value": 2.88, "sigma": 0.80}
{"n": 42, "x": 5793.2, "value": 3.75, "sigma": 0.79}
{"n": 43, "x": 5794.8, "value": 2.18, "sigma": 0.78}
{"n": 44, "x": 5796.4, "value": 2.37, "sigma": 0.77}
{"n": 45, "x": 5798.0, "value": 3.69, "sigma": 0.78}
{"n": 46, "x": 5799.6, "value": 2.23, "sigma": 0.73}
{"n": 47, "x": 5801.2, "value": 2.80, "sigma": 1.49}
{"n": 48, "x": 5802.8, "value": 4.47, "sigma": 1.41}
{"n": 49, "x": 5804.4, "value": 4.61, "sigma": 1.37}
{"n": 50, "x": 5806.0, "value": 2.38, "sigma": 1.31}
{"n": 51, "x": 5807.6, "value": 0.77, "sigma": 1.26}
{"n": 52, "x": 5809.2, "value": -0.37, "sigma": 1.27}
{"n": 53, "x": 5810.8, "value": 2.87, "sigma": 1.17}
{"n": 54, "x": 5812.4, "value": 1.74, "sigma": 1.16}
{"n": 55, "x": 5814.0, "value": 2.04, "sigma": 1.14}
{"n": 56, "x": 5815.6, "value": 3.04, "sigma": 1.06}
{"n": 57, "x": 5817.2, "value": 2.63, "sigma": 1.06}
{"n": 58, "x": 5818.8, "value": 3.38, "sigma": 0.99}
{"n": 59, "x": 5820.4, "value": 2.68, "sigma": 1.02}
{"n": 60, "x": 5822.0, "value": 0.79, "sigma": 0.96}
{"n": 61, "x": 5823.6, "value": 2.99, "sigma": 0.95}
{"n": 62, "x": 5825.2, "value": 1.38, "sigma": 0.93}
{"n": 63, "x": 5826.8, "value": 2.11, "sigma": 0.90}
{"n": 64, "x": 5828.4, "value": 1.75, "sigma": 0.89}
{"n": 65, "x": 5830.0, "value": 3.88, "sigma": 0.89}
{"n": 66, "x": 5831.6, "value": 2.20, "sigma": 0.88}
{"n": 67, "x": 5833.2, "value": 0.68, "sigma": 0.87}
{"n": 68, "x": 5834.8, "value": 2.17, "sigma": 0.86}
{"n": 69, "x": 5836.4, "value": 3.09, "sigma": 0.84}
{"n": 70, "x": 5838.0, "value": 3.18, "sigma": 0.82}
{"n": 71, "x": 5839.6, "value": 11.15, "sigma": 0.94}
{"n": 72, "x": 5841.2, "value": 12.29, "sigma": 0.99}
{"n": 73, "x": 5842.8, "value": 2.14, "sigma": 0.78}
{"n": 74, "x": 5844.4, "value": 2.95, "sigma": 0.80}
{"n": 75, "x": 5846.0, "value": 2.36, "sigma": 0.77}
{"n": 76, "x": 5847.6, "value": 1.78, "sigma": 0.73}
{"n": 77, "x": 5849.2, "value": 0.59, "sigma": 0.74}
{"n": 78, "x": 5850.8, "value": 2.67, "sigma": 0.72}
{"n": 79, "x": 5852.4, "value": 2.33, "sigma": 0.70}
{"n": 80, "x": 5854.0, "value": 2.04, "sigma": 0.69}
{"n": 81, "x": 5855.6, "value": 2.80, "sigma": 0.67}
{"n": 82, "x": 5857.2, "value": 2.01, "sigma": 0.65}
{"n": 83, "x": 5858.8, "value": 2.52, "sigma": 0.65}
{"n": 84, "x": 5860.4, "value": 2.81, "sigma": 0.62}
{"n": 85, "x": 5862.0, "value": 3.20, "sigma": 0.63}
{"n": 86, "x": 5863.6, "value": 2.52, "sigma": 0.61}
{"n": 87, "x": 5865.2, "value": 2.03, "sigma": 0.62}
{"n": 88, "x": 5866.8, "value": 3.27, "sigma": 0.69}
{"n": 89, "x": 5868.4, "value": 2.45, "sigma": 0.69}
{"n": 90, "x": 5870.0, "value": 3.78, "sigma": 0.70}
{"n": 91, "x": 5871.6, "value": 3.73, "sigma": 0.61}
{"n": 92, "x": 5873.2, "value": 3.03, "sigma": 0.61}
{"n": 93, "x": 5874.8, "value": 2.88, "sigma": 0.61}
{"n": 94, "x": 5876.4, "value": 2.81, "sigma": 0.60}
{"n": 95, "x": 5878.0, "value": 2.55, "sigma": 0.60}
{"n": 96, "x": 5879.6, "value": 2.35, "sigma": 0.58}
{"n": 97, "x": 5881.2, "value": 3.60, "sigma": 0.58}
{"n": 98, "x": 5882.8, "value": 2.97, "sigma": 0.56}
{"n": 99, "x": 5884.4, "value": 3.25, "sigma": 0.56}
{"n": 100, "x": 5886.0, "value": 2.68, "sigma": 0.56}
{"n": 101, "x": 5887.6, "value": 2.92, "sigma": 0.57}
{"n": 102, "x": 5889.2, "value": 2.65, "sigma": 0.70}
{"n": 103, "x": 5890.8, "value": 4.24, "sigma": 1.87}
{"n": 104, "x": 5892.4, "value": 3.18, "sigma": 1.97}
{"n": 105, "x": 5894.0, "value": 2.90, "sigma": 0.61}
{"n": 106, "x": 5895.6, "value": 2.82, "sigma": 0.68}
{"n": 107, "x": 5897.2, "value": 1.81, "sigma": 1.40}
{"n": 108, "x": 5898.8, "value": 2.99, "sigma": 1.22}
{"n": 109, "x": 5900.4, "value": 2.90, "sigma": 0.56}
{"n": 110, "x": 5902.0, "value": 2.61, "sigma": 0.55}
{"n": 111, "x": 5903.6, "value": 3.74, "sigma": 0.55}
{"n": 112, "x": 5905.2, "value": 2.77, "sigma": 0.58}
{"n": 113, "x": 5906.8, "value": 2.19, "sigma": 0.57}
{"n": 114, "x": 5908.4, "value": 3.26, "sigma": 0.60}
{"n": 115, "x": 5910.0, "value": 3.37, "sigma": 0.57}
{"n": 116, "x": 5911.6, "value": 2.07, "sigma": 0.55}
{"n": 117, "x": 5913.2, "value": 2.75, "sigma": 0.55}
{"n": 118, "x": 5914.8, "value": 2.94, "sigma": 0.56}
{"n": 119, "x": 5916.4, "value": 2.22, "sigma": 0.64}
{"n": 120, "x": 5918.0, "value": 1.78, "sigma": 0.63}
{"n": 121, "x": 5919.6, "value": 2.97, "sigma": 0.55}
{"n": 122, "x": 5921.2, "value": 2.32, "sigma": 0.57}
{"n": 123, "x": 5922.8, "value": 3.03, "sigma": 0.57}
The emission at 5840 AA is H-beta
